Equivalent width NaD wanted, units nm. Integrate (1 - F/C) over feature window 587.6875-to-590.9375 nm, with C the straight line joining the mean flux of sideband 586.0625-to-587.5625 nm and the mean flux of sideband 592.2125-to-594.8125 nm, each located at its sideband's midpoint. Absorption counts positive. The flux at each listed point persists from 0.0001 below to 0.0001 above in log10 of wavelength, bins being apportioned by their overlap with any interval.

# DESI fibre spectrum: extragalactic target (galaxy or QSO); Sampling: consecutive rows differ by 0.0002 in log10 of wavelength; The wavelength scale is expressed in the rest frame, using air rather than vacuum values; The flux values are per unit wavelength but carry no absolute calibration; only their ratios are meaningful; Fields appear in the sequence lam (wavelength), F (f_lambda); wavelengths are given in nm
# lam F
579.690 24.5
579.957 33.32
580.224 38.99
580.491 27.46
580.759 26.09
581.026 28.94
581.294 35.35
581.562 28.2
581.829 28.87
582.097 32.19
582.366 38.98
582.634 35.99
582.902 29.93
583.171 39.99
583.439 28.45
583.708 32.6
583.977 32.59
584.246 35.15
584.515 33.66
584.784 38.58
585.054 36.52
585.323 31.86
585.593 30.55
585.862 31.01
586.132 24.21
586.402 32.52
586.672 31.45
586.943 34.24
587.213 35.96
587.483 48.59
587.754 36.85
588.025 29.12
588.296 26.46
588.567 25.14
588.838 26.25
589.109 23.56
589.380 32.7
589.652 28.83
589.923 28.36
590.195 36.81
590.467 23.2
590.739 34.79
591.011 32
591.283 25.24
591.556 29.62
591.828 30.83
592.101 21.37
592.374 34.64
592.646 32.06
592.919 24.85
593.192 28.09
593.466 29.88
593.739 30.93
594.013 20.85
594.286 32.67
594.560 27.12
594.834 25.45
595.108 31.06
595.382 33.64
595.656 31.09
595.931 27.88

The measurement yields 0.31 nm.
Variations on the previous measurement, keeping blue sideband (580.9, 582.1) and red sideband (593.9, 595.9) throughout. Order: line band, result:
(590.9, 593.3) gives 0.043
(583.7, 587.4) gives -0.381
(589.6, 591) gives -0.056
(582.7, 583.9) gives -0.102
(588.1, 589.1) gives 0.129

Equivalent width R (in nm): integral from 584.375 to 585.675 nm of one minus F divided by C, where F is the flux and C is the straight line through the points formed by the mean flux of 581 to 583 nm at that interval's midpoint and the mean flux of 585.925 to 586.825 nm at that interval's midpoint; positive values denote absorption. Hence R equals -0.17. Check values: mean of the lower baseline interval 32.5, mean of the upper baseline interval 29.6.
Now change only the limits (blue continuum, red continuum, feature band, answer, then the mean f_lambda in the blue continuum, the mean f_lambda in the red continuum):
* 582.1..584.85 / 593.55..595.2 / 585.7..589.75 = 0.097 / 34.4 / 28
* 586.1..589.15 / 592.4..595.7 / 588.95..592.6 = 0.117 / 31.7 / 29.1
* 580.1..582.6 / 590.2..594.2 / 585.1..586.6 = 0.004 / 31.8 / 28.8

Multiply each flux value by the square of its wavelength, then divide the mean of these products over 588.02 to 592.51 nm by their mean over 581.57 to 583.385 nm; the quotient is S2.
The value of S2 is 0.9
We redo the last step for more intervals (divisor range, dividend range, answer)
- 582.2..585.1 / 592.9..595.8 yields 0.86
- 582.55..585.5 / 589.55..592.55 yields 0.89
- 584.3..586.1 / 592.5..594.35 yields 0.88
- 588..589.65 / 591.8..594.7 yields 1.06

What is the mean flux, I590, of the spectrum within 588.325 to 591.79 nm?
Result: 28.9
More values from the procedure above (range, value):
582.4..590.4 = 32.3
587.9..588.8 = 26.8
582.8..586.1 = 33.2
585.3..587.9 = 33.8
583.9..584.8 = 34.7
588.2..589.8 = 27.2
